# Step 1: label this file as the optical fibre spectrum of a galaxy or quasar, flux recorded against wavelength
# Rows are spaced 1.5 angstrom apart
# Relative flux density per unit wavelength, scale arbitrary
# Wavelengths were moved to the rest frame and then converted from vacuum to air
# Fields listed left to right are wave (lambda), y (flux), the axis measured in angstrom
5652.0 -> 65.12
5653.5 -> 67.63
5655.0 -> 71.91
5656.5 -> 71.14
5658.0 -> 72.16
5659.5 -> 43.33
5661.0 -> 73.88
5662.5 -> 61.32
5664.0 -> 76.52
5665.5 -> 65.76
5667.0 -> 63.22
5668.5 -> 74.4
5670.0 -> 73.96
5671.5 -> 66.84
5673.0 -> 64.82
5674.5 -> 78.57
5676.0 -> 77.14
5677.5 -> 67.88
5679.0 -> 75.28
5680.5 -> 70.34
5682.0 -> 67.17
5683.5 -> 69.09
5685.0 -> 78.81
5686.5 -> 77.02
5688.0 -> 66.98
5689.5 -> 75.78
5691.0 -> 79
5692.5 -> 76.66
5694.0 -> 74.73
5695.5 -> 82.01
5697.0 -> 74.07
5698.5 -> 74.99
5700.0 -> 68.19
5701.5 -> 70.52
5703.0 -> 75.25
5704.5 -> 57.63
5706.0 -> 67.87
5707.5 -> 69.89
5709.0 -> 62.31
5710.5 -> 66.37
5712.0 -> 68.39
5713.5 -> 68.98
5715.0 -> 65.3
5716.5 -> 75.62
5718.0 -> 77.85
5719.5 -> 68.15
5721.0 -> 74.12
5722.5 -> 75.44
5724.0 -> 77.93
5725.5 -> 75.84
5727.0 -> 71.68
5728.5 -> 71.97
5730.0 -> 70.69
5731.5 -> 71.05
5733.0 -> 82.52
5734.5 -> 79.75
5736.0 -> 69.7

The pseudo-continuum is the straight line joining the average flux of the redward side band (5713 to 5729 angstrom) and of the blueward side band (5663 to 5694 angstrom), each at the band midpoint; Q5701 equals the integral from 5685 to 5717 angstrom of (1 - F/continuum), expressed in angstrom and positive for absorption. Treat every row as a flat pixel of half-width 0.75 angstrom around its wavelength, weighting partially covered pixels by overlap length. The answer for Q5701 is 0.53 angstrom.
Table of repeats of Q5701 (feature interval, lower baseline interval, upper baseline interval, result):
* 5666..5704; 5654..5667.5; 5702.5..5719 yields -2.9 angstrom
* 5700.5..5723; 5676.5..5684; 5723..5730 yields 1.0 angstrom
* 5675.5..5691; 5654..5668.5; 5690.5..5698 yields 0.2 angstrom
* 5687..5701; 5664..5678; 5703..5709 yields -1.5 angstrom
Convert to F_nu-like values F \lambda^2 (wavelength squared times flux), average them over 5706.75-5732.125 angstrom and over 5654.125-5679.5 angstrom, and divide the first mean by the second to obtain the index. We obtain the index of 1.0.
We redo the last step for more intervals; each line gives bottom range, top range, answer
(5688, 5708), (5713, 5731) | 1.01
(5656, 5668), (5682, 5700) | 1.14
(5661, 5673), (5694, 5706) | 1.05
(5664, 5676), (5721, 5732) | 1.06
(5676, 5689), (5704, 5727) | 0.99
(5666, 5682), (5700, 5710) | 0.96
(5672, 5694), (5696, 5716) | 0.95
